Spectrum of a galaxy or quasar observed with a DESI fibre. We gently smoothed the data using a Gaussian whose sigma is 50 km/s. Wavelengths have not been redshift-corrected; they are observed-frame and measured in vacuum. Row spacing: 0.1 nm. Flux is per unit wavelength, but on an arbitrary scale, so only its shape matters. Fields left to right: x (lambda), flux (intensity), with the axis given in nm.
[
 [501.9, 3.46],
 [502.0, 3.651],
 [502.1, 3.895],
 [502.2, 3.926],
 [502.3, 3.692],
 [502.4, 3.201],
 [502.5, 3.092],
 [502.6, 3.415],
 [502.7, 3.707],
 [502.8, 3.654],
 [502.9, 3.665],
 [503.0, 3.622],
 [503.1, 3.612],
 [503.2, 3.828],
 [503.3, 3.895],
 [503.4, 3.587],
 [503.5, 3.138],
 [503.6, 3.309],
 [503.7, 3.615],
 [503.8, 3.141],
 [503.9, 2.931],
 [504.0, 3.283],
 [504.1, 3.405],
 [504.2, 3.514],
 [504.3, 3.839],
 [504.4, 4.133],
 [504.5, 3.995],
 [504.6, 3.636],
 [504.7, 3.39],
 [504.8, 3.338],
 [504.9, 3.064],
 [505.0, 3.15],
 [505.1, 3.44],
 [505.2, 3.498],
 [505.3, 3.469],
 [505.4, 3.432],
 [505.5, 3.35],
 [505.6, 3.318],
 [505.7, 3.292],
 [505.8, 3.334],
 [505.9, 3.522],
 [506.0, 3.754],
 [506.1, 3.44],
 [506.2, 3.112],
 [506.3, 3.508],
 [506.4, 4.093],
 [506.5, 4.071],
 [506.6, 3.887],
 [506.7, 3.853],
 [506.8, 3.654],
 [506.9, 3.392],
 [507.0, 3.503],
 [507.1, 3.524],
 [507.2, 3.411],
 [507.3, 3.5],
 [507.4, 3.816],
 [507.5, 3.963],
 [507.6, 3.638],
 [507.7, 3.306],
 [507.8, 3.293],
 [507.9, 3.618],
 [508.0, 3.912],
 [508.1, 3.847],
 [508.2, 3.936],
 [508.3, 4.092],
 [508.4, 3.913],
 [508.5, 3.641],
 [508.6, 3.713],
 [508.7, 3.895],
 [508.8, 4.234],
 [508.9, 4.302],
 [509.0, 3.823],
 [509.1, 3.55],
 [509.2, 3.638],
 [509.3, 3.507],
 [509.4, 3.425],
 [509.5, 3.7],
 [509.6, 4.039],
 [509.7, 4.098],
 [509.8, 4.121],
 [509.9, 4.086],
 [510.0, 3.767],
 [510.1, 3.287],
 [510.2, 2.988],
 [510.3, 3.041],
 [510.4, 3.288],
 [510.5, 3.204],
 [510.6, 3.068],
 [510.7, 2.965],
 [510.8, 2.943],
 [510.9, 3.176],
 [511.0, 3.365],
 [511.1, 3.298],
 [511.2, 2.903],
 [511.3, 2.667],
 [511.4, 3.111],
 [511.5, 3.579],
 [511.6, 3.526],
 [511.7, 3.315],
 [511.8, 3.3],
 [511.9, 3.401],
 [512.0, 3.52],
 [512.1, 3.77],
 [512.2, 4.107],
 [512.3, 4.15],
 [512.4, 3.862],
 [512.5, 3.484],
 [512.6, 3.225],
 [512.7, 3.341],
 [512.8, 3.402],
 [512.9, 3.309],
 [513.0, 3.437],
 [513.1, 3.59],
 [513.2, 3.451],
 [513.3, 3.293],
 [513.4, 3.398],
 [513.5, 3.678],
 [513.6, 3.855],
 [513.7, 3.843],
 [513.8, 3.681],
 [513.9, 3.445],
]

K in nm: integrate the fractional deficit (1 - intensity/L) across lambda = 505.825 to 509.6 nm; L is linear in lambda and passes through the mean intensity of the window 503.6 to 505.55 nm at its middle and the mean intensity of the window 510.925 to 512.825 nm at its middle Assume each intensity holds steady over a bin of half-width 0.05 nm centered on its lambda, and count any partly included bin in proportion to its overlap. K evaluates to -0.29 nm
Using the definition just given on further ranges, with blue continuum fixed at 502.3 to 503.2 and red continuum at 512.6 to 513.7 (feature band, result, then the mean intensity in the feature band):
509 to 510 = -0.09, 3.8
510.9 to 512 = 0.07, 3.26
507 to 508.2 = -0.04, 3.63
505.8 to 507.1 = -0.05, 3.63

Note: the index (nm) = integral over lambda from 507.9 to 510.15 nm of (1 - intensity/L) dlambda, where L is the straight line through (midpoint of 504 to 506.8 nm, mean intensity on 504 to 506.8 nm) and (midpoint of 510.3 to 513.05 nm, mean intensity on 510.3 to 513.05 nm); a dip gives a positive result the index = -0.26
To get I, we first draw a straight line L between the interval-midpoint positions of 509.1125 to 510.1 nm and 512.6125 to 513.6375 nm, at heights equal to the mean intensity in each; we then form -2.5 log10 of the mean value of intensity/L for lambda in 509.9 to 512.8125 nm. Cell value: 0.08 mag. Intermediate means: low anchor 3.78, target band 3.36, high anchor 3.46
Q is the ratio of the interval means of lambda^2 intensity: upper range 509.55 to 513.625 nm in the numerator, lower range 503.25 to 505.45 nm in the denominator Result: 1.0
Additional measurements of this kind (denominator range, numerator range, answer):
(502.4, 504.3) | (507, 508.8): 1.09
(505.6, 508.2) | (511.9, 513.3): 1.01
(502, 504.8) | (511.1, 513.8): 1.01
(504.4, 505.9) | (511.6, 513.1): 1.06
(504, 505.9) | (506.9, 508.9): 1.09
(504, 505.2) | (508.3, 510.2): 1.10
